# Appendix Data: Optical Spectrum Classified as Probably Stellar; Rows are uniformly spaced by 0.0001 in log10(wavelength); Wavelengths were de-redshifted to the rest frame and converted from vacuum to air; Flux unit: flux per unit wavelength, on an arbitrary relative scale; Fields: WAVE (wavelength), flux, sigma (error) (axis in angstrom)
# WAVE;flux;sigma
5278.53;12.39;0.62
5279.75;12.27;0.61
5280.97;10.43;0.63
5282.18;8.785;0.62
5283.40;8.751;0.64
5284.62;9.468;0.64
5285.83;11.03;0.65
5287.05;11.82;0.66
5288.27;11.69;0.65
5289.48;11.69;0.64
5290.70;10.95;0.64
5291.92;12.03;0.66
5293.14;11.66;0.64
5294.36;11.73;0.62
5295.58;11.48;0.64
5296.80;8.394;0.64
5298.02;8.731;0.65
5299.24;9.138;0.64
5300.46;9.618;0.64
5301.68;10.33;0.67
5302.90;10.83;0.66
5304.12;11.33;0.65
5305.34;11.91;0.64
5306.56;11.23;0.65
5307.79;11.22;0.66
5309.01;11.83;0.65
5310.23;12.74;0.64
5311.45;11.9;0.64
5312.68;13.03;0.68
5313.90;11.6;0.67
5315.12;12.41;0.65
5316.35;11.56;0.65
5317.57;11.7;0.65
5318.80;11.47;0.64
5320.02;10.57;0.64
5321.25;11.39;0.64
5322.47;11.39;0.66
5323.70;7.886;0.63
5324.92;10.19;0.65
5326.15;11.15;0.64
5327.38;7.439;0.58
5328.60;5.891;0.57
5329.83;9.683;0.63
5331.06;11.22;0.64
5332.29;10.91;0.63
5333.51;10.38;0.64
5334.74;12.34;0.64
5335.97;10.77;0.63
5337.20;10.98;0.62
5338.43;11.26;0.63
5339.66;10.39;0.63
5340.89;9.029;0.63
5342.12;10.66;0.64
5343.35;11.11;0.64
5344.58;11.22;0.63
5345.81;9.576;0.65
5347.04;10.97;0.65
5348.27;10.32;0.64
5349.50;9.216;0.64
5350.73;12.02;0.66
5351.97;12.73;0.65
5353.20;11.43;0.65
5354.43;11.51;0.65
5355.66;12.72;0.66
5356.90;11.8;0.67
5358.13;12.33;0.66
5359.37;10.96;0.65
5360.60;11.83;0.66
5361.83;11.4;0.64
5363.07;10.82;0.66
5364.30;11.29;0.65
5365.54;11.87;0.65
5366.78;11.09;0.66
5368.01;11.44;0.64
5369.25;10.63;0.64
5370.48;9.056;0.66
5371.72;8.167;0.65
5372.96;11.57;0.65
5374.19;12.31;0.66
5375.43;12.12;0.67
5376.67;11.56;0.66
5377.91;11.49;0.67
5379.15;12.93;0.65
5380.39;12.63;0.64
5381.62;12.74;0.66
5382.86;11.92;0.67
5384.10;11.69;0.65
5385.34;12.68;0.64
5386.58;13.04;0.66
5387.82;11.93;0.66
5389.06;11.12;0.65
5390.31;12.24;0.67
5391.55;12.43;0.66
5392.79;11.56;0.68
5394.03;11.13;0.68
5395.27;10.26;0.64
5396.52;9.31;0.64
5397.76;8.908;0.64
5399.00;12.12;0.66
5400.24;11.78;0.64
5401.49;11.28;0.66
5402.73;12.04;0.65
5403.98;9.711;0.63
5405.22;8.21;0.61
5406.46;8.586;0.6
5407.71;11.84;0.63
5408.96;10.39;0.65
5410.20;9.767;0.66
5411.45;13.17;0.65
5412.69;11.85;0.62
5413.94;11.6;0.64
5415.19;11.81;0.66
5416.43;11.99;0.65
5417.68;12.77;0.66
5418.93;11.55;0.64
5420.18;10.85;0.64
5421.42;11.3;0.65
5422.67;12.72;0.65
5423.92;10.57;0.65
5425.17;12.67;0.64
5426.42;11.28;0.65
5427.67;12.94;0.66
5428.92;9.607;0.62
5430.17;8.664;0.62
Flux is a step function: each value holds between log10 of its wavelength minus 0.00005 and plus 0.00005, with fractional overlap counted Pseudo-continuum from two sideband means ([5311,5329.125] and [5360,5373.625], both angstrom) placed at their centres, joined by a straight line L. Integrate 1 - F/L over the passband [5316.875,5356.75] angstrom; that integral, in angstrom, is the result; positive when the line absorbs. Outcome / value 0.34 angstrom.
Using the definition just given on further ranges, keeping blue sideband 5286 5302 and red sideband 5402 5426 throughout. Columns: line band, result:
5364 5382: -0.5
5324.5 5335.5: 1.0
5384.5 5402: -0.4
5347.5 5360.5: -0.6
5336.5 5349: 0.4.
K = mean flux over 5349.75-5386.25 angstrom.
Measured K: 11.6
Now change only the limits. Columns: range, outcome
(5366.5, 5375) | 10.6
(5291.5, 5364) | 10.9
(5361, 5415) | 11.3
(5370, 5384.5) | 11.5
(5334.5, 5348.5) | 10.7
